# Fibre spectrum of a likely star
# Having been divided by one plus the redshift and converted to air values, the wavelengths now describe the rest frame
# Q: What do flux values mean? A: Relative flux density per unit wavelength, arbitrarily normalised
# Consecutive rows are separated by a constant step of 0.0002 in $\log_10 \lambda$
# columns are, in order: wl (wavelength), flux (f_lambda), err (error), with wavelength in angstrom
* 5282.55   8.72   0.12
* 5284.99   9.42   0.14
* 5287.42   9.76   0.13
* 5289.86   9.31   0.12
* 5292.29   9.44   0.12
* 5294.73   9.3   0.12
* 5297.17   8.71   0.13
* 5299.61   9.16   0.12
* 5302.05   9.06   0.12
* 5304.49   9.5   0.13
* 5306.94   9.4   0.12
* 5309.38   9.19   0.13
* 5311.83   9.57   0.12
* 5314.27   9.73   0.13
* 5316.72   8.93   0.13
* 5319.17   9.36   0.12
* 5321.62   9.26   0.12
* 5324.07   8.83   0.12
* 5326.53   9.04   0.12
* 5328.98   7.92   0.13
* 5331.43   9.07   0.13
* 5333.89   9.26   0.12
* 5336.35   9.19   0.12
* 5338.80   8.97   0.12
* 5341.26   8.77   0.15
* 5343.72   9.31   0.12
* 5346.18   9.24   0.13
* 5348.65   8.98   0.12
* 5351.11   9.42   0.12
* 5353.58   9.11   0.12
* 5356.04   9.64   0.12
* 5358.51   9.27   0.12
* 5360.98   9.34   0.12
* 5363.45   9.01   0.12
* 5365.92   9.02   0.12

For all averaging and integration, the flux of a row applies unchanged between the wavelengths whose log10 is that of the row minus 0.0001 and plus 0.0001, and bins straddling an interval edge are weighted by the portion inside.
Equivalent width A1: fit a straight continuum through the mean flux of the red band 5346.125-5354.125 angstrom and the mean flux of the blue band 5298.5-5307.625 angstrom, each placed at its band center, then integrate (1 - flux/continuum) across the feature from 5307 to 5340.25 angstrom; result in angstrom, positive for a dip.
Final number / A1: 0.4 angstrom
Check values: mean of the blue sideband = 9.27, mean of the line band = 9.11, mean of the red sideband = 9.18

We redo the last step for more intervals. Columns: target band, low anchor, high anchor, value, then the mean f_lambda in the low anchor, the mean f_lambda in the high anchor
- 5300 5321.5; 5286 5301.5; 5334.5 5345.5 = -0.3 angstrom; 9.27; 9.09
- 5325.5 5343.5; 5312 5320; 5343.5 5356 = 0.8 angstrom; 9.37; 9.24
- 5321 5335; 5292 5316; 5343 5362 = 0.6 angstrom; 9.29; 9.28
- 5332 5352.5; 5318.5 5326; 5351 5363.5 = 0.2 angstrom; 9.12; 9.31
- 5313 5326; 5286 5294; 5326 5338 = -0.2 angstrom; 9.49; 8.9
